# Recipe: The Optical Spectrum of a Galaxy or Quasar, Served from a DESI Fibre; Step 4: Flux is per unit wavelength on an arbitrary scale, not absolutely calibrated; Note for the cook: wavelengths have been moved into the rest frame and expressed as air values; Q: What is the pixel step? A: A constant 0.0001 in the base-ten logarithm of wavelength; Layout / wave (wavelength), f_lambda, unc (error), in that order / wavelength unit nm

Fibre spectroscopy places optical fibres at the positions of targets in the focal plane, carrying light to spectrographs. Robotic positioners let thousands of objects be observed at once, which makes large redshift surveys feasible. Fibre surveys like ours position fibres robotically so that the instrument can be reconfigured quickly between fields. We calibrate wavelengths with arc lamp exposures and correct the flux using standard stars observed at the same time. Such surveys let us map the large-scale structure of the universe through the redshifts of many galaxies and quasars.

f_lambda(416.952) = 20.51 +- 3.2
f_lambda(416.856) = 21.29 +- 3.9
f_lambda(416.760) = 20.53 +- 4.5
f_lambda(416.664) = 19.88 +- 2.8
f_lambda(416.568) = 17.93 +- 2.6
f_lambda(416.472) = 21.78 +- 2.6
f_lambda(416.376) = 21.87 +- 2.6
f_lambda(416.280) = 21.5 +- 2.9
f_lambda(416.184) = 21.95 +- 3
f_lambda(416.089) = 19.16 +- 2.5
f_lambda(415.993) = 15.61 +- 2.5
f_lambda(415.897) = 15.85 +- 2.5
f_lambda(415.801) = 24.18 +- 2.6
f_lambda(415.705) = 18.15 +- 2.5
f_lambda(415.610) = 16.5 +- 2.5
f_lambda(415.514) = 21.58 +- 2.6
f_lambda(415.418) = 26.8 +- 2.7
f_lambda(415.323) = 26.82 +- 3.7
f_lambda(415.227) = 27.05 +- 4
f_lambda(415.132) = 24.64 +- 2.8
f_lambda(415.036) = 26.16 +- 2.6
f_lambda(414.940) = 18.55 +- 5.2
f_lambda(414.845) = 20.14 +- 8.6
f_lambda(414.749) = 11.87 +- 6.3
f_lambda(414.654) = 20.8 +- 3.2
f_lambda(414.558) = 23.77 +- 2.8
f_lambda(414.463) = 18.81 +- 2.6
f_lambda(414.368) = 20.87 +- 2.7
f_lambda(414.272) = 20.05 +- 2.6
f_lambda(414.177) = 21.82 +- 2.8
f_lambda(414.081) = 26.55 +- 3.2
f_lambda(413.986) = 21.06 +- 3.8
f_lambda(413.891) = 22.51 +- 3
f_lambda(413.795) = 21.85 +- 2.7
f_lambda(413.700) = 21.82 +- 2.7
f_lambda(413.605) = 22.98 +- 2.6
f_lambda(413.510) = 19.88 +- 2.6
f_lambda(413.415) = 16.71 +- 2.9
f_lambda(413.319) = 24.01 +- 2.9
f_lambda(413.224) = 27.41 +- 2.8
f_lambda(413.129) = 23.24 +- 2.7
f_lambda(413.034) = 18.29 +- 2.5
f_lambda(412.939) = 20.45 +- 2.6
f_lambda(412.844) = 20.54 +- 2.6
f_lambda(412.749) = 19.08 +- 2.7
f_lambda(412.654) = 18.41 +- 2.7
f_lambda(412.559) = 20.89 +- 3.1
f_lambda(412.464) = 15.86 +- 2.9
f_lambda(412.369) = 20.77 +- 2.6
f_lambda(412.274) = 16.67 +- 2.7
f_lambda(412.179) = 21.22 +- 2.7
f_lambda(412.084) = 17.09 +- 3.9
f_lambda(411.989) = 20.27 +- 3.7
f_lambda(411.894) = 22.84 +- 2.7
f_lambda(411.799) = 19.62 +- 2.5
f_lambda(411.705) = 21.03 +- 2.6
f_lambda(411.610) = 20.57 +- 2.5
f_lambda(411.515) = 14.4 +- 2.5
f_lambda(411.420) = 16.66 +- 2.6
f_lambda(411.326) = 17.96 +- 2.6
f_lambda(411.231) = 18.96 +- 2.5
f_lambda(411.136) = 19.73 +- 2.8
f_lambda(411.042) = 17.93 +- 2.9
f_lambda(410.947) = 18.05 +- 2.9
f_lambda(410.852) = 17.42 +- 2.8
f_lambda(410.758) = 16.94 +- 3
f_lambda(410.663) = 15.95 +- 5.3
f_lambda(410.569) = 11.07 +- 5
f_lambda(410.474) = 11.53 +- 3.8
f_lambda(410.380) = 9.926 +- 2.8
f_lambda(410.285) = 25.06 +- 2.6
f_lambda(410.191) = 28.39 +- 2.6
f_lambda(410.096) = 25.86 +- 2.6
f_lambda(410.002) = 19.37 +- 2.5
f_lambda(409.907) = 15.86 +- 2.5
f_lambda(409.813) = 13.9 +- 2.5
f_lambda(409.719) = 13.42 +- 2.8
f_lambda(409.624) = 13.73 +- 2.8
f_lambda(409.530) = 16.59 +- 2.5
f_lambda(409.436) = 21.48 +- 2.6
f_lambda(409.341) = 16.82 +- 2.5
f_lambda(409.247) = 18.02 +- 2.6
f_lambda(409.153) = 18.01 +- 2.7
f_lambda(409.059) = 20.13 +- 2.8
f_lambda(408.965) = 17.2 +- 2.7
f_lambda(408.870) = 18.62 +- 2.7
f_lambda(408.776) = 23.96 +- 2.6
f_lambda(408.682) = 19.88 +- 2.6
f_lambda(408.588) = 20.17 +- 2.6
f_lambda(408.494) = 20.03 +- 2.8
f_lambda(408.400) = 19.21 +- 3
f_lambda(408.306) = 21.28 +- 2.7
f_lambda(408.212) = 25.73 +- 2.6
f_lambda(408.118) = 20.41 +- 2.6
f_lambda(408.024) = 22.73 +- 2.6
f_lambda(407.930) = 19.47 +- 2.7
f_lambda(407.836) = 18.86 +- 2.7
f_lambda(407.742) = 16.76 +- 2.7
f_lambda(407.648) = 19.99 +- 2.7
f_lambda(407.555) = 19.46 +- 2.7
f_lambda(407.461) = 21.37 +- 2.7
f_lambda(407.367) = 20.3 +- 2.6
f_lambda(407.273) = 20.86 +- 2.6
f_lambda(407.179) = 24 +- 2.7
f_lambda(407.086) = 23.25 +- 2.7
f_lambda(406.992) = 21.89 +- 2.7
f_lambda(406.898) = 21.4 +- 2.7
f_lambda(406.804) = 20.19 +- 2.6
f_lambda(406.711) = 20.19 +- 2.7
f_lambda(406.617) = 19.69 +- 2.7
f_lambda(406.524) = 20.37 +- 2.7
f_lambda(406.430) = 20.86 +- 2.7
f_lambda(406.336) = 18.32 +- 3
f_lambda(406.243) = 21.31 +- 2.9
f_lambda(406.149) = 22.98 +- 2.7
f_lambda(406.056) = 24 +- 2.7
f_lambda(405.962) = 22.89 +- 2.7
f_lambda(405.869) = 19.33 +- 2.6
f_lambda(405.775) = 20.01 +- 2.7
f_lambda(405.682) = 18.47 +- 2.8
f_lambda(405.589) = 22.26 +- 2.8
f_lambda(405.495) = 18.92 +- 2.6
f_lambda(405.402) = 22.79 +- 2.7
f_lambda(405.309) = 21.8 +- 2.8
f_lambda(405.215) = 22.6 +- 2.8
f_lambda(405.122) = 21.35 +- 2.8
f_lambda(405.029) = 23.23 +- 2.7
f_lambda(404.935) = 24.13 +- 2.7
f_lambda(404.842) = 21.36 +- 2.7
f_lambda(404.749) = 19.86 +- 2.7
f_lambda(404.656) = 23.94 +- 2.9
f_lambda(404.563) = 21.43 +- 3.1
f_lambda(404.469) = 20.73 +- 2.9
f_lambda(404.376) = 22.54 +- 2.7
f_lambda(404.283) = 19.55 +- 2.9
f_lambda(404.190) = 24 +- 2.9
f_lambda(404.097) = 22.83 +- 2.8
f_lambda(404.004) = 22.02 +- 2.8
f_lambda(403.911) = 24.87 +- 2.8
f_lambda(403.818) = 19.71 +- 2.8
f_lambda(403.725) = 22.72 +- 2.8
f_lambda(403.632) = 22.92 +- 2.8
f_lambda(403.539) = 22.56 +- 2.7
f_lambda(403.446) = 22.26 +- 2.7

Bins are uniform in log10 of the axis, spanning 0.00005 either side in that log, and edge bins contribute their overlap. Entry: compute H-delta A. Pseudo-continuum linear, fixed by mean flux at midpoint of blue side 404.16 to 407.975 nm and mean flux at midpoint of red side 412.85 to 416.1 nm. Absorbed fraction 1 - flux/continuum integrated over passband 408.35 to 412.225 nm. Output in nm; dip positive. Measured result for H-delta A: 0.517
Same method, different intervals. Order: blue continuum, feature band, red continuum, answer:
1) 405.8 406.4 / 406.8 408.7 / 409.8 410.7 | -0.08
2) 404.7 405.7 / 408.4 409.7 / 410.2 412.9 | 0.06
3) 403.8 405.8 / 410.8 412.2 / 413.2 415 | 0.16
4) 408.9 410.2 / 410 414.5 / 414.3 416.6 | -0.07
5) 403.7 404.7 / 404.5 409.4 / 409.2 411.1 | -0.21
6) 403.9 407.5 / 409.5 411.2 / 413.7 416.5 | 0.33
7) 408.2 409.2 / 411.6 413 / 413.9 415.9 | 0.09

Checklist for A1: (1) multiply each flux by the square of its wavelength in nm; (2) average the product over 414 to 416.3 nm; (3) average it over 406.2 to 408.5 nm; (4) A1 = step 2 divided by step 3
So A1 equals 1.06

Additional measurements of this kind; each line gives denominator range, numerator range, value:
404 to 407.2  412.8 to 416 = 1.04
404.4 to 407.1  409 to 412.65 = 0.87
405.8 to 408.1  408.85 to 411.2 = 0.86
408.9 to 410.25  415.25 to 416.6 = 1.16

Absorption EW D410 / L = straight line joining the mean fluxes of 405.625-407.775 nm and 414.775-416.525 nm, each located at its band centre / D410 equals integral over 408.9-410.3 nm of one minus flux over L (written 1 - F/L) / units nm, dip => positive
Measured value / 0.149 nm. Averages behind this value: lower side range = 20.8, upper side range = 21.4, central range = 18.8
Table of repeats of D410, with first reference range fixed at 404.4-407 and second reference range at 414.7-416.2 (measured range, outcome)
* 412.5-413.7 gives 0.002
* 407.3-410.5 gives 0.286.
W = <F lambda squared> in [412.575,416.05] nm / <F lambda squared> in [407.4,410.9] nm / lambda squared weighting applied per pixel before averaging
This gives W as 1.2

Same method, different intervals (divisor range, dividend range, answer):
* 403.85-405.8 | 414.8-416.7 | 1.03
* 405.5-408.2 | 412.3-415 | 1.03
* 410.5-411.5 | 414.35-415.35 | 1.31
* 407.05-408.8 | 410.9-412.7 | 0.92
